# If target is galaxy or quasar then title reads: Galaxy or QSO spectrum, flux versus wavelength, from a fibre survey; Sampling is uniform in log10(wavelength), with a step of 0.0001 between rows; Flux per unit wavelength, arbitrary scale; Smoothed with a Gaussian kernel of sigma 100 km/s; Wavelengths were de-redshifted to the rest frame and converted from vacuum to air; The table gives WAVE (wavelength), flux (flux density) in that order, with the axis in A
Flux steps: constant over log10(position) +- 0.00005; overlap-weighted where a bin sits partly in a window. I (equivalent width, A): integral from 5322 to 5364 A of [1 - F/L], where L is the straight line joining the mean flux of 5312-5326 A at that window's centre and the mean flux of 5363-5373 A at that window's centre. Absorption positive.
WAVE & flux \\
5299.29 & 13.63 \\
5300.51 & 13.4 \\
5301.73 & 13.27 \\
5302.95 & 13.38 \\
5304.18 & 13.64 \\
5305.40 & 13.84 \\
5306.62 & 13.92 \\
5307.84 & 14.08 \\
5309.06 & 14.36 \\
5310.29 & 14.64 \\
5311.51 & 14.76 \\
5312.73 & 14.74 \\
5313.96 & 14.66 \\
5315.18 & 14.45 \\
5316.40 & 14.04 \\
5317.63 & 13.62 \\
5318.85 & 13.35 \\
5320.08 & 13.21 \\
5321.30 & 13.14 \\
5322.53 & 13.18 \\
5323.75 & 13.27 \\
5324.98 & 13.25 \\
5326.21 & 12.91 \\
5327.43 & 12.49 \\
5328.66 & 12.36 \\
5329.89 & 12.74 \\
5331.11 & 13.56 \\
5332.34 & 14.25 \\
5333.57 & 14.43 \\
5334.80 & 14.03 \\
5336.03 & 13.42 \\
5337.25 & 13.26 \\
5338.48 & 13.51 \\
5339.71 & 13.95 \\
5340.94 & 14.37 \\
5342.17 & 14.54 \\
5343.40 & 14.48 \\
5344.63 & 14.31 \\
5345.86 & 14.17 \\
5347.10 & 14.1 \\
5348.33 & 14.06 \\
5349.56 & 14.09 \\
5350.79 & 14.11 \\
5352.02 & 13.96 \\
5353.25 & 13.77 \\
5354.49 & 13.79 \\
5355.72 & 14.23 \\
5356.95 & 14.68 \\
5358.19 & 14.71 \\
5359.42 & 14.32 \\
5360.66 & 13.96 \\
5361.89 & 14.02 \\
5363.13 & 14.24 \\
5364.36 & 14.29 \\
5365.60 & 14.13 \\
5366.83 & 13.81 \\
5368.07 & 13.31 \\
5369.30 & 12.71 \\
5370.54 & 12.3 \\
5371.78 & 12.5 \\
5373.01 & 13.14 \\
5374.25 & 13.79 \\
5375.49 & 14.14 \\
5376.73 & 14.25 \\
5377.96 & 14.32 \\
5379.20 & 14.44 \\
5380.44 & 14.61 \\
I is -1.0 A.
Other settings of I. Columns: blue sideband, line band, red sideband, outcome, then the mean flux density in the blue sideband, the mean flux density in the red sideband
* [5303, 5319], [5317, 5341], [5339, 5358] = 1.31 A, 14.2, 14.2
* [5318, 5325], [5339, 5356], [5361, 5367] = -0.43 A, 13.2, 14.1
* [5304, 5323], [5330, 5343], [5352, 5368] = 0.15 A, 14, 14.1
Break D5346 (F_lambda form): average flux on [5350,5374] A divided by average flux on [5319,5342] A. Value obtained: 1.0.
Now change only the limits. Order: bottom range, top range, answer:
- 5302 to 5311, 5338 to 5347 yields 1.02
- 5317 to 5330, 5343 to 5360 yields 1.09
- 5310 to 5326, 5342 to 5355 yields 1.02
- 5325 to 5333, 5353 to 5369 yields 1.08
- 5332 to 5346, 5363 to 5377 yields 0.96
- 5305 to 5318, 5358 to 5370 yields 0.97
